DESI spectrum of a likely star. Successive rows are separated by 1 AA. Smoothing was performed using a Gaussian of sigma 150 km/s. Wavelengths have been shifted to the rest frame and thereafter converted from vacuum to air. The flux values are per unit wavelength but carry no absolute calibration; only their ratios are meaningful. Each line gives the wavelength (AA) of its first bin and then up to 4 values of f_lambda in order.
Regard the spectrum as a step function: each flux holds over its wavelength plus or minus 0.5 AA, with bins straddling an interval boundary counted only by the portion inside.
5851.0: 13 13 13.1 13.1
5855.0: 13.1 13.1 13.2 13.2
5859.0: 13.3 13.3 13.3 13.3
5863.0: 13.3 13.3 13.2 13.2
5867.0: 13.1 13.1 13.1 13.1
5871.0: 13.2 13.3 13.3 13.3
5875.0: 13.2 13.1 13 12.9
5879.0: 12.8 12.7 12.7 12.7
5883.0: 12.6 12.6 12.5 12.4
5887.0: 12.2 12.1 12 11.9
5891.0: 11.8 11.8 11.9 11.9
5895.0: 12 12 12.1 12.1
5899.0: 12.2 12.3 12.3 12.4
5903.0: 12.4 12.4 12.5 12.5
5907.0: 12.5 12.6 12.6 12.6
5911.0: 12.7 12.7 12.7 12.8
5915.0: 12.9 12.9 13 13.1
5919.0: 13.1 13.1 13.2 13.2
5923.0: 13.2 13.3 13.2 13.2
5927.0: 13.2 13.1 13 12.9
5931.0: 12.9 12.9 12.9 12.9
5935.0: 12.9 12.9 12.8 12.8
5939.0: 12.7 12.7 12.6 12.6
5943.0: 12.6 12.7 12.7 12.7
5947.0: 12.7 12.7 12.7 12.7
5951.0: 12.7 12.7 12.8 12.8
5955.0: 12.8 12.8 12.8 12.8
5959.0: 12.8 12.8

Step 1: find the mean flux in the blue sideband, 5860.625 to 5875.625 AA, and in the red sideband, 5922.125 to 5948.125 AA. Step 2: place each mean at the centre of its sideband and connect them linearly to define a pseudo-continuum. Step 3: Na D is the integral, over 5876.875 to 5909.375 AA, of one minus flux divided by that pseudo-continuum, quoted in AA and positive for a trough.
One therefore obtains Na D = 1.88 AA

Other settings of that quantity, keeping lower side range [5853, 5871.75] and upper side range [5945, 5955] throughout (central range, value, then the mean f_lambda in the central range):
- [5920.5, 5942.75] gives -0.2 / 13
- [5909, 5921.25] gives 0.0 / 12.9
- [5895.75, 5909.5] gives 0.7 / 12.4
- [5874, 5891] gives 0.7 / 12.6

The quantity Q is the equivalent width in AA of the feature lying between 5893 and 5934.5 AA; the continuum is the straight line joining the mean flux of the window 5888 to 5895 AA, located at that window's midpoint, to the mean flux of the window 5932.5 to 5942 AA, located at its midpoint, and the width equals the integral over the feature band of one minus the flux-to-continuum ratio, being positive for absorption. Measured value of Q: -1.2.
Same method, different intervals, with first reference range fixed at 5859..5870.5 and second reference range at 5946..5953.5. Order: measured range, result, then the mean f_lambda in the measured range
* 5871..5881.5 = 0.1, 13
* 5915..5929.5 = -0.3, 13.1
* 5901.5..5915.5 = 0.4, 12.6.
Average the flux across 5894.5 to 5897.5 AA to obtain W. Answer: 12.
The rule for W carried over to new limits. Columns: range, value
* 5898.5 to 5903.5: 12.3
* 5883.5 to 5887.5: 12.4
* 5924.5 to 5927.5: 13.2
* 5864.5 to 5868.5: 13.1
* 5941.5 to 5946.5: 12.7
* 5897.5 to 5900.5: 12.2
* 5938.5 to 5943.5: 12.6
